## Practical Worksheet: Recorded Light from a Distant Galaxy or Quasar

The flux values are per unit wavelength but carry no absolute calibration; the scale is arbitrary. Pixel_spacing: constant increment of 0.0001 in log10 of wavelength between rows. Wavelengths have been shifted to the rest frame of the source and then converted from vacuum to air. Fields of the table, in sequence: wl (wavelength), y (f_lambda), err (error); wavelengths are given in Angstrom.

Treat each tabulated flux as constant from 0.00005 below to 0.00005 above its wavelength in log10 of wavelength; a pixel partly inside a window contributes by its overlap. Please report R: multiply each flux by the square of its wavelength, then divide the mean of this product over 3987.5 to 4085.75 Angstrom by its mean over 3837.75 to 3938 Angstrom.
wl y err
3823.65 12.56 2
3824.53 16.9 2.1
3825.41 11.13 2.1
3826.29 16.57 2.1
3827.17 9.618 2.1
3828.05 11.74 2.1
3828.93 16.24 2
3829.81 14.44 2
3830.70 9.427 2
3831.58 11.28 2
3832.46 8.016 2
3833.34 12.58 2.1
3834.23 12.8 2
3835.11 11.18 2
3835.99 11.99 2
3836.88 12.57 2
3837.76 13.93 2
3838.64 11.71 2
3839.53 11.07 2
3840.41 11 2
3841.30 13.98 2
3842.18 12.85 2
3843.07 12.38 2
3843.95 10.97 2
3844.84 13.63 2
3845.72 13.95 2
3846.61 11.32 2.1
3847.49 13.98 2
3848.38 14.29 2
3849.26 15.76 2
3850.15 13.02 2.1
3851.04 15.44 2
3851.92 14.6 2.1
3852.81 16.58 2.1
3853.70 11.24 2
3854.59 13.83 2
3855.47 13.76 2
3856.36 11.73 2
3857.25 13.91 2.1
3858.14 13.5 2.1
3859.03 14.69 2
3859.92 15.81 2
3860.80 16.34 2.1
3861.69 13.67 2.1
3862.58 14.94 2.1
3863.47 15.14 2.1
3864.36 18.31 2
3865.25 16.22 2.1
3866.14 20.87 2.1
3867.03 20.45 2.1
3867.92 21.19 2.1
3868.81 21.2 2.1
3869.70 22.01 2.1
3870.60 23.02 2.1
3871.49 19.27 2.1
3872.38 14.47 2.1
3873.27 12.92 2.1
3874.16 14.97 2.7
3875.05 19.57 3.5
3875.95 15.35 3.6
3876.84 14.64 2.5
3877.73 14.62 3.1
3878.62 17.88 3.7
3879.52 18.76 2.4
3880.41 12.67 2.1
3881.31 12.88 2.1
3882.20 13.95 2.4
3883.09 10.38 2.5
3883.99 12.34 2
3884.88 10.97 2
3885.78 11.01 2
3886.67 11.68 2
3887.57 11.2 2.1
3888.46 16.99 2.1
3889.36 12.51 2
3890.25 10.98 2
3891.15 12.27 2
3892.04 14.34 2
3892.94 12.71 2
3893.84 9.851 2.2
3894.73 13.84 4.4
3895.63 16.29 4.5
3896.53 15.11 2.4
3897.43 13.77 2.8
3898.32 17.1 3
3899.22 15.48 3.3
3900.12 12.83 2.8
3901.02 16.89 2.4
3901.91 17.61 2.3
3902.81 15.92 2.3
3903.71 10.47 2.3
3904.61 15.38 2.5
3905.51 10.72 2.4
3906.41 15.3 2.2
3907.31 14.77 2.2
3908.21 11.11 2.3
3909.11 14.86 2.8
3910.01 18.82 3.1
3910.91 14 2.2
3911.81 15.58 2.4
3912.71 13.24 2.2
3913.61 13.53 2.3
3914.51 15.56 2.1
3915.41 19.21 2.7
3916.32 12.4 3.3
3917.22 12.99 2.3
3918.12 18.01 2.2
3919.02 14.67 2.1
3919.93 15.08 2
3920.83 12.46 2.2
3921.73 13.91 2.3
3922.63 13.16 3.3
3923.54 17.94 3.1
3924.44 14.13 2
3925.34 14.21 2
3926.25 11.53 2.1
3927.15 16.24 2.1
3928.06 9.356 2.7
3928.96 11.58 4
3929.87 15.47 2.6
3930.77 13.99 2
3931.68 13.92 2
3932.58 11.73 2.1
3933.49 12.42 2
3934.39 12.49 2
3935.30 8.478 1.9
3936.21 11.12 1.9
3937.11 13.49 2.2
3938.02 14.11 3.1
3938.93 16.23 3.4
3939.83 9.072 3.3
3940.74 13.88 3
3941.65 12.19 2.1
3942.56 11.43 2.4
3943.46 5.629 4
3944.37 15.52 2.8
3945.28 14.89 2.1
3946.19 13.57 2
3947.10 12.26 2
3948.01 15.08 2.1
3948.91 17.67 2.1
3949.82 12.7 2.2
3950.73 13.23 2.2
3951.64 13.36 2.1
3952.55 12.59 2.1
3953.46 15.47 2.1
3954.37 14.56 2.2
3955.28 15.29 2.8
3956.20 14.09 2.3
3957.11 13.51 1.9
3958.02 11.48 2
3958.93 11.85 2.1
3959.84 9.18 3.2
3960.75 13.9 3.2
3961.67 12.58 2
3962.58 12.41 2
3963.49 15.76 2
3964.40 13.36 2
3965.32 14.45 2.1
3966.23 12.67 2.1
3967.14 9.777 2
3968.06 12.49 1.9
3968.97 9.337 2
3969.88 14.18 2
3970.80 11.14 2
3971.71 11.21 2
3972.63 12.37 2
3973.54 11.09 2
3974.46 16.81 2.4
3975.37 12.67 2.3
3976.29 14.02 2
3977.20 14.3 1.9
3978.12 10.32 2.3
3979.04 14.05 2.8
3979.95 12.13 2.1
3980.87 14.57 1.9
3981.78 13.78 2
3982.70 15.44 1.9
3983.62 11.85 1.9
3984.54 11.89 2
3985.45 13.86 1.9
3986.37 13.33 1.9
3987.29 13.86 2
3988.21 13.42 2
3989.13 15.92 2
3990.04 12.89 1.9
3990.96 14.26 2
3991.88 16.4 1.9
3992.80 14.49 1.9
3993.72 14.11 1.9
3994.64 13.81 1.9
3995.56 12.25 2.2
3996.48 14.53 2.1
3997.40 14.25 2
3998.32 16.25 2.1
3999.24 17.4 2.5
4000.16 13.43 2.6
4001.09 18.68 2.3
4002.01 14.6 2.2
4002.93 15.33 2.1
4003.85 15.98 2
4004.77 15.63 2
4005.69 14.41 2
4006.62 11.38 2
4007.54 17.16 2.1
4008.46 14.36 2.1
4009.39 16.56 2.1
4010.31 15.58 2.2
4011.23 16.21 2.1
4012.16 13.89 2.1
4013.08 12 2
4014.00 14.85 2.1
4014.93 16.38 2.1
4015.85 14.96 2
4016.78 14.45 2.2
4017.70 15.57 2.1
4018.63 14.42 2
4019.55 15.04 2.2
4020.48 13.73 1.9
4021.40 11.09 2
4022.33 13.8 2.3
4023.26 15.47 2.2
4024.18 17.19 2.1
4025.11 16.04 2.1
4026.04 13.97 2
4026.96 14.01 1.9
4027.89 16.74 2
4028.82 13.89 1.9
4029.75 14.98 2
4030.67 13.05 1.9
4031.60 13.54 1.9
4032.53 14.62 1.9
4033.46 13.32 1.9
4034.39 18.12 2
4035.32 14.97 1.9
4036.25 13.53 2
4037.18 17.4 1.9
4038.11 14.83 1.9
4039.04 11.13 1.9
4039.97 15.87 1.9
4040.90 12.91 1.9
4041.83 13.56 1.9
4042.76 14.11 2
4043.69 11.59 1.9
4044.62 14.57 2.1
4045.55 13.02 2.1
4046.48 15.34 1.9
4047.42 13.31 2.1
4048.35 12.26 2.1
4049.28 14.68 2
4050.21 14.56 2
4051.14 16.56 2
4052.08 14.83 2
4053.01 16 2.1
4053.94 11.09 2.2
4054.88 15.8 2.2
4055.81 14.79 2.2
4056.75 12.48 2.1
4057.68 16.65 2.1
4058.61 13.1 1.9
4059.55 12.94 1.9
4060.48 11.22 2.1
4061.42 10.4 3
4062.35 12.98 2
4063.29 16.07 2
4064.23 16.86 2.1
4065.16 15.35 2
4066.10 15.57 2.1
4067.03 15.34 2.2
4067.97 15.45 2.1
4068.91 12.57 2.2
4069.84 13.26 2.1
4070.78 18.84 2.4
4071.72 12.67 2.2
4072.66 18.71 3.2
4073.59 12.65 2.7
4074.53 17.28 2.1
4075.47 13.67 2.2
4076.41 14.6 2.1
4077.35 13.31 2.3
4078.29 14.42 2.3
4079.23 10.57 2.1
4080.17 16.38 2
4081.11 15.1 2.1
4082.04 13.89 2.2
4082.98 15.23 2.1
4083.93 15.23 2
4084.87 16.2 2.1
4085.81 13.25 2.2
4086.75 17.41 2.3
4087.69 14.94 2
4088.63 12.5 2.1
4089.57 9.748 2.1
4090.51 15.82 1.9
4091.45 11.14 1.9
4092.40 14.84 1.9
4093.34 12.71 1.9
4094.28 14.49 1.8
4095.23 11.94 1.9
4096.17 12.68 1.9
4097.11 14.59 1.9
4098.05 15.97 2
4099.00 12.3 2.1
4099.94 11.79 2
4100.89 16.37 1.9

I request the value 1.1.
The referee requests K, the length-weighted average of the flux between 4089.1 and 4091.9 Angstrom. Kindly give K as 12.3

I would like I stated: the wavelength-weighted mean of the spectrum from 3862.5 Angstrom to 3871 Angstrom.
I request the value 19.5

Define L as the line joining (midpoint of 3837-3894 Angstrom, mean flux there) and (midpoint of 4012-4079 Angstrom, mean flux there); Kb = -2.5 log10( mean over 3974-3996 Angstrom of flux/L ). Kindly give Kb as 0.05 mag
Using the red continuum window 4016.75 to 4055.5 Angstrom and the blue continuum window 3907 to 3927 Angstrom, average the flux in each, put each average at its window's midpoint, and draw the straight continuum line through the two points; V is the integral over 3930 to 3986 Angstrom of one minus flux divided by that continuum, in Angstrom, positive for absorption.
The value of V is 6.2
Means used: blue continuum 14.6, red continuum 14.4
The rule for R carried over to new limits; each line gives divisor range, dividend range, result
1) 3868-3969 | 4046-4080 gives 1.11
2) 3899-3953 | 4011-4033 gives 1.11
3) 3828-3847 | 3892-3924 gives 1.24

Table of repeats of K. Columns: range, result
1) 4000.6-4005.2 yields 16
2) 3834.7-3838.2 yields 12.4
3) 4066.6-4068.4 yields 15.4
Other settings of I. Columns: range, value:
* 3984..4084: 14.5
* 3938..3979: 13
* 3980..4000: 14.2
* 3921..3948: 12.9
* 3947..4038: 14.1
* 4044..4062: 13.9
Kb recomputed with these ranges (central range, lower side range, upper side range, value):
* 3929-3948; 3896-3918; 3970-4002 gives 0.14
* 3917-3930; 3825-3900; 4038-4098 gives 0.01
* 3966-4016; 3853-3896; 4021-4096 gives 0.04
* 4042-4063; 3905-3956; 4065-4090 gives 0.05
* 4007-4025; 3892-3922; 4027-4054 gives -0.04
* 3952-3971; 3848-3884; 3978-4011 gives 0.15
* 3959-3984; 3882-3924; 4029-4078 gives 0.11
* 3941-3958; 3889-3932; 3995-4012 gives 0.09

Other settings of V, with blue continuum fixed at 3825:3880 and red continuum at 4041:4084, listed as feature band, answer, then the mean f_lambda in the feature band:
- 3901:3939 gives 1.34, 14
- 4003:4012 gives -0.52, 15.2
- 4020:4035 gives -0.26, 14.6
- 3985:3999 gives 0.11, 14.3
